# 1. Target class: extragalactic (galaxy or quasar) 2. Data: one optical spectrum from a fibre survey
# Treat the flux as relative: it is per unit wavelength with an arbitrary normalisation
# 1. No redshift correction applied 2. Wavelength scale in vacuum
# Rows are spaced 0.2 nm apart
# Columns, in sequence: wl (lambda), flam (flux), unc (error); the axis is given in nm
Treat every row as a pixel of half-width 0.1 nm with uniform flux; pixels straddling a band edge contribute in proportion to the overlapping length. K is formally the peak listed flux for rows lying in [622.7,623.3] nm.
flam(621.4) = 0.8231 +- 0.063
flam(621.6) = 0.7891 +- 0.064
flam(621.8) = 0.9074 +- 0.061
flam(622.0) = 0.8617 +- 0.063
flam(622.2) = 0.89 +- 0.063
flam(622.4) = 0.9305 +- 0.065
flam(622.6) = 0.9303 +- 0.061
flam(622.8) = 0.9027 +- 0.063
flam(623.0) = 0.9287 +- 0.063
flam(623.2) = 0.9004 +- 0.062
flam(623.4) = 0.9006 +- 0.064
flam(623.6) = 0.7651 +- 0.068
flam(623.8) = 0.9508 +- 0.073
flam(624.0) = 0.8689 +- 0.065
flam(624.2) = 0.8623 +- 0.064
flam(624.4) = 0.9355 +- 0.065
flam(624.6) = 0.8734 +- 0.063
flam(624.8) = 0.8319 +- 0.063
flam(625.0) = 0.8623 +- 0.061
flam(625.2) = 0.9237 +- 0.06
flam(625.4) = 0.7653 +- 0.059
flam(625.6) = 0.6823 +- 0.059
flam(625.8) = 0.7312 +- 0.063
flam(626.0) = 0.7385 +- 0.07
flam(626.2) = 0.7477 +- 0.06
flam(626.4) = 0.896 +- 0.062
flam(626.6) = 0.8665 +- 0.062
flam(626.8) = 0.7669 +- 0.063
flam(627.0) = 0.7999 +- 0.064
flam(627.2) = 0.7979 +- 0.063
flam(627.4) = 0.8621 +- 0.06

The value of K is 0.9287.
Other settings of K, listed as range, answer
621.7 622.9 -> 0.9305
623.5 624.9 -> 0.9508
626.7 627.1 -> 0.7999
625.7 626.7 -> 0.896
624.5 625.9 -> 0.9237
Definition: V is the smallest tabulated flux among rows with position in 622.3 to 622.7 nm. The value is 0.9303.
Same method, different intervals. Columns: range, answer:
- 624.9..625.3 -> 0.8623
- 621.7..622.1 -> 0.8617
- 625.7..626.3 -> 0.7312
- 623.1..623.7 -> 0.7651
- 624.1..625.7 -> 0.6823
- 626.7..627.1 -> 0.7669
